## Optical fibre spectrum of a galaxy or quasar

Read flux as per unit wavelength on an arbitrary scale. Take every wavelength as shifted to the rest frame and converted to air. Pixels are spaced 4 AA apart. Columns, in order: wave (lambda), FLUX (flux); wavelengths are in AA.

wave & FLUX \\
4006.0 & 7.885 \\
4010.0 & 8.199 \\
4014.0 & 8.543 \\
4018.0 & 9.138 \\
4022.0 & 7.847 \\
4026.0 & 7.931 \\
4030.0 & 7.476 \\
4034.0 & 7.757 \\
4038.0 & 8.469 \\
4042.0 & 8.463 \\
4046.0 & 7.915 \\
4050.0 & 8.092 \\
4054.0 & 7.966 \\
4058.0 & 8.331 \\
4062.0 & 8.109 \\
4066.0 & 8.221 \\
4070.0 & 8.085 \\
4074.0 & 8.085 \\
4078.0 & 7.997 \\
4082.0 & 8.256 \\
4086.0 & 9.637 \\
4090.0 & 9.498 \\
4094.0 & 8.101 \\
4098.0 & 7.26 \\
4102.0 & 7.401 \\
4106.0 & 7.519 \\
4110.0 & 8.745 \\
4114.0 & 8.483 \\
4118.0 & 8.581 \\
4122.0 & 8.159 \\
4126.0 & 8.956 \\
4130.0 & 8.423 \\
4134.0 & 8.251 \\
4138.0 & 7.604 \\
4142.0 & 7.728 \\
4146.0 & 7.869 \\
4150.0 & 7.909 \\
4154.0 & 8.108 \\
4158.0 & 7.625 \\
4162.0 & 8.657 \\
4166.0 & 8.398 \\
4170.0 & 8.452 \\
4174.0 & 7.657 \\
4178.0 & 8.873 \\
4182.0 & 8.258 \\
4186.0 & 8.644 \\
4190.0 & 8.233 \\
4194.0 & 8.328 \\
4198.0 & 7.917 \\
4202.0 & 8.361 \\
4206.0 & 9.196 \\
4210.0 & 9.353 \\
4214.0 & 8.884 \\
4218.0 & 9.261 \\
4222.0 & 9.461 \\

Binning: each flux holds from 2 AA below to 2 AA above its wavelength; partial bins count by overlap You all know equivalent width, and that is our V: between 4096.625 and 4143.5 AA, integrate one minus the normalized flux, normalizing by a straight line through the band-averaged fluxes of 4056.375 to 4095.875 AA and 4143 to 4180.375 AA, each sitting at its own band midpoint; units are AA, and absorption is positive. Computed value 1.0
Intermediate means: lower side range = 8.43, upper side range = 8.16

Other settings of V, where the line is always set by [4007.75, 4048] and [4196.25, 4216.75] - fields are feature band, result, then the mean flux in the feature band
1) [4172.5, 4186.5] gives 0.5 AA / 8.35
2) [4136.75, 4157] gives 1.7 AA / 7.84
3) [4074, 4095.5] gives -0.7 AA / 8.65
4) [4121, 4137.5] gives 0.2 AA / 8.39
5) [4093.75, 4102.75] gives 1.0 AA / 7.51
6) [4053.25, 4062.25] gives 0.1 AA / 8.16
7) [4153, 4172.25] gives 0.8 AA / 8.25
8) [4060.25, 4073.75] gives 0.3 AA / 8.13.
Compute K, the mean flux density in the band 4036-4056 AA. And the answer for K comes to 8.18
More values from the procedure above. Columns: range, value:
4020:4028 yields 7.89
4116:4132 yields 8.53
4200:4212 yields 8.97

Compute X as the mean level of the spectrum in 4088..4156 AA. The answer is 8.15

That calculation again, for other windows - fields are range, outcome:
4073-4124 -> 8.29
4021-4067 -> 8.05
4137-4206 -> 8.19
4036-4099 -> 8.3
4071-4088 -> 8.47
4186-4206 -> 8.35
